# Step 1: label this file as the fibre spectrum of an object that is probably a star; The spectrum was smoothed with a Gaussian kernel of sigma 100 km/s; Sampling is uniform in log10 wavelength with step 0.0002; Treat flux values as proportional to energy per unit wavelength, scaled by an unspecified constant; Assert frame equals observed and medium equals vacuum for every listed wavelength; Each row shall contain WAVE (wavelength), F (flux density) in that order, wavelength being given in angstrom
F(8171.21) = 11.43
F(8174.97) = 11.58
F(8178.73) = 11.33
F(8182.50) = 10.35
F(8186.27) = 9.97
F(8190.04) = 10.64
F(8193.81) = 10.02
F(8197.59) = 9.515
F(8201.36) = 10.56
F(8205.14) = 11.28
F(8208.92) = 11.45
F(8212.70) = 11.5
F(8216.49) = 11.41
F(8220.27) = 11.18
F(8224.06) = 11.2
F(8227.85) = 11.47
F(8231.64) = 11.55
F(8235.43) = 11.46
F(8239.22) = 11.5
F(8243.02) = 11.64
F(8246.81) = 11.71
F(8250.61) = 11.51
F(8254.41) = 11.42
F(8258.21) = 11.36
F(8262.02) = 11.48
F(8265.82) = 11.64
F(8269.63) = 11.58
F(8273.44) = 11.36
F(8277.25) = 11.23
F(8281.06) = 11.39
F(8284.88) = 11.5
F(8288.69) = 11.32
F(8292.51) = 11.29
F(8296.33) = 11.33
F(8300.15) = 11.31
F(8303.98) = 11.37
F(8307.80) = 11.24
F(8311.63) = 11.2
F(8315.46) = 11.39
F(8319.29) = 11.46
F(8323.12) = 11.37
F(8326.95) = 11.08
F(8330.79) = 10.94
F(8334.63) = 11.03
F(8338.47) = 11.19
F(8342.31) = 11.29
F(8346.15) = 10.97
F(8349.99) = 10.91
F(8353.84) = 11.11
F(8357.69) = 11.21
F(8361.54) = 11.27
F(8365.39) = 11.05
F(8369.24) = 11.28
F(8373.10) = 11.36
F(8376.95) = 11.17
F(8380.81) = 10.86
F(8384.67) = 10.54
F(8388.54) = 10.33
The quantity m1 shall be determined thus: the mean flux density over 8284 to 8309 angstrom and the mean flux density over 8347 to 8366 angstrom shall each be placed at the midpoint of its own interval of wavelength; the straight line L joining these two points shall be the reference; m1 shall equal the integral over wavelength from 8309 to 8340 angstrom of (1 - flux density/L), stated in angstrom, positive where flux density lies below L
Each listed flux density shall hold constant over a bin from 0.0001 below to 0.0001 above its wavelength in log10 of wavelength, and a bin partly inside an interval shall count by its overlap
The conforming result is 0.1 angstrom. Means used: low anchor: 11.3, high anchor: 11.1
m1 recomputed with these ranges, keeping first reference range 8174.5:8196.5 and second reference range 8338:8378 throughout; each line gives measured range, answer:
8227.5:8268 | -2.8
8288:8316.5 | -0.9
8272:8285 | -0.6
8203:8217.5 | -1.0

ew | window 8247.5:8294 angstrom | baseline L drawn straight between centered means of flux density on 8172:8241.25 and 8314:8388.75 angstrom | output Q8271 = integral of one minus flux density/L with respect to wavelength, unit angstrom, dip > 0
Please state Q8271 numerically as -1.6 angstrom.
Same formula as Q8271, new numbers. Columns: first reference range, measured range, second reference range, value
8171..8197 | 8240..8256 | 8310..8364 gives -1.03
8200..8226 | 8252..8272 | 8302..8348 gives -0.48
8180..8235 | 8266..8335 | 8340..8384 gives -1.80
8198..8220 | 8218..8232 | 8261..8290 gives -0.16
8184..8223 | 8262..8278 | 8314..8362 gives -0.75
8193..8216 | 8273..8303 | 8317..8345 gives -0.78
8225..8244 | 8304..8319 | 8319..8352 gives -0.13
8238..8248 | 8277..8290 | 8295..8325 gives 0.08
